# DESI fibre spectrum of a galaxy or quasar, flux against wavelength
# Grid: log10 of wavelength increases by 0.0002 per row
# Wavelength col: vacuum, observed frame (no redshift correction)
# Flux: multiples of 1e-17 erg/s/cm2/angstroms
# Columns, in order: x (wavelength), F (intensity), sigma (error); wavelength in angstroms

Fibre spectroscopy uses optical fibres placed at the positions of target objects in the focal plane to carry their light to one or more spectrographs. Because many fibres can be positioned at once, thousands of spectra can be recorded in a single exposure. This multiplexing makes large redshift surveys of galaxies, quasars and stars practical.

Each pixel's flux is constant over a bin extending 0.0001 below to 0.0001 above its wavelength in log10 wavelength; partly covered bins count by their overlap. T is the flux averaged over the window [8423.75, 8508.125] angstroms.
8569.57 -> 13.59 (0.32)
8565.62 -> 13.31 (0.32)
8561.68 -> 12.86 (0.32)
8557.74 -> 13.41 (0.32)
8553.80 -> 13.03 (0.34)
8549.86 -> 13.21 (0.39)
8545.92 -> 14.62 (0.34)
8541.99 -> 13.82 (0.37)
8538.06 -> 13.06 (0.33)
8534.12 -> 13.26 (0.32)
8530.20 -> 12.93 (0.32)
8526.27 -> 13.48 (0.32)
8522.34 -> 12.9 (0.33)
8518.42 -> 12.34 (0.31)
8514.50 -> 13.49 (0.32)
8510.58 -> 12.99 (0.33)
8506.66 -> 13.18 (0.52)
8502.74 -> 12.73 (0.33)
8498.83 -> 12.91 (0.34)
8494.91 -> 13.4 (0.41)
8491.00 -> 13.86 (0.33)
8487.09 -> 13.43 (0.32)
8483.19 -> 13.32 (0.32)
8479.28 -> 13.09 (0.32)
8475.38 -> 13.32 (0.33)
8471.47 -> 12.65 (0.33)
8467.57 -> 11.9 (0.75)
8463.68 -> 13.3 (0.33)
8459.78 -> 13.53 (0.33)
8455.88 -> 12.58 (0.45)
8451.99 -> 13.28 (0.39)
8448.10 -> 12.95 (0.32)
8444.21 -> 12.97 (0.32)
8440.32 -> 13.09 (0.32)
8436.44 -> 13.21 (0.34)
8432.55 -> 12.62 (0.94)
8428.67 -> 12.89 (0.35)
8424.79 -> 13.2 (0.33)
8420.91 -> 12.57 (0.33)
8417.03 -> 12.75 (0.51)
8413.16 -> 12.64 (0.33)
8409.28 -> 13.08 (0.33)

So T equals 13.1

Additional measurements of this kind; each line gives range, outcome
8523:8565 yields 13.4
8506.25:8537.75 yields 13.1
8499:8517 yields 13.1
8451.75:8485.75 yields 13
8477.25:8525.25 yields 13.1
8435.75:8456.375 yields 13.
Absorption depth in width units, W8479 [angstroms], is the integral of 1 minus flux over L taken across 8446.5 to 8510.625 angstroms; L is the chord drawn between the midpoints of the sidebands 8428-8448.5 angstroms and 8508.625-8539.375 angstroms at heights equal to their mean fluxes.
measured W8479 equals -0.4 angstroms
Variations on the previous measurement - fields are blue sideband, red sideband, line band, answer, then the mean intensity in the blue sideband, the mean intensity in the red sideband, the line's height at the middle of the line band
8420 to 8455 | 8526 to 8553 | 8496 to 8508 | 0.3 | 13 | 13.5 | 13.3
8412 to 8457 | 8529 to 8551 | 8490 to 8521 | 0.5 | 12.9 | 13.5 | 13.3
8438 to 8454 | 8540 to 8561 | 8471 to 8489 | 0.1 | 13.1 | 13.6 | 13.2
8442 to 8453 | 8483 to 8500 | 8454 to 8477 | 0.6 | 13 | 13.4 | 13.2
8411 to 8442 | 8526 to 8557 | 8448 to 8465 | -0.2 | 12.9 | 13.4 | 13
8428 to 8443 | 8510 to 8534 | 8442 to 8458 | 0.0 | 13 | 13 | 13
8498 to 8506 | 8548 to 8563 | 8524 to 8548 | -0.9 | 12.9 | 13.1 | 13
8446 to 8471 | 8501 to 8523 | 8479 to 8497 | -0.7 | 12.9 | 12.9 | 12.9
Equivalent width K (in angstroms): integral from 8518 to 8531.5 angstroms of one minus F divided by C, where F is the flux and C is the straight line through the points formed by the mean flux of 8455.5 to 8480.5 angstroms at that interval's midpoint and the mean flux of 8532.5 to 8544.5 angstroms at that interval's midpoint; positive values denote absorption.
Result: 0.4 angstroms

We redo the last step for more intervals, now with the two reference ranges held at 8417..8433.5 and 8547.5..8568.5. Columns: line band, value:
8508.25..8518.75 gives 0.03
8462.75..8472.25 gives 0.30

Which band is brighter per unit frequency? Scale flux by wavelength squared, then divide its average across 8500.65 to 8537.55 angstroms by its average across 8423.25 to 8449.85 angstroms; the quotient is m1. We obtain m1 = 1.0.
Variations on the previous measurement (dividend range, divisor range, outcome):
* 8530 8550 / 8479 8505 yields 1.03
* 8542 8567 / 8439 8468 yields 1.06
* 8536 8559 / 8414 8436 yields 1.09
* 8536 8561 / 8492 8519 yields 1.04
